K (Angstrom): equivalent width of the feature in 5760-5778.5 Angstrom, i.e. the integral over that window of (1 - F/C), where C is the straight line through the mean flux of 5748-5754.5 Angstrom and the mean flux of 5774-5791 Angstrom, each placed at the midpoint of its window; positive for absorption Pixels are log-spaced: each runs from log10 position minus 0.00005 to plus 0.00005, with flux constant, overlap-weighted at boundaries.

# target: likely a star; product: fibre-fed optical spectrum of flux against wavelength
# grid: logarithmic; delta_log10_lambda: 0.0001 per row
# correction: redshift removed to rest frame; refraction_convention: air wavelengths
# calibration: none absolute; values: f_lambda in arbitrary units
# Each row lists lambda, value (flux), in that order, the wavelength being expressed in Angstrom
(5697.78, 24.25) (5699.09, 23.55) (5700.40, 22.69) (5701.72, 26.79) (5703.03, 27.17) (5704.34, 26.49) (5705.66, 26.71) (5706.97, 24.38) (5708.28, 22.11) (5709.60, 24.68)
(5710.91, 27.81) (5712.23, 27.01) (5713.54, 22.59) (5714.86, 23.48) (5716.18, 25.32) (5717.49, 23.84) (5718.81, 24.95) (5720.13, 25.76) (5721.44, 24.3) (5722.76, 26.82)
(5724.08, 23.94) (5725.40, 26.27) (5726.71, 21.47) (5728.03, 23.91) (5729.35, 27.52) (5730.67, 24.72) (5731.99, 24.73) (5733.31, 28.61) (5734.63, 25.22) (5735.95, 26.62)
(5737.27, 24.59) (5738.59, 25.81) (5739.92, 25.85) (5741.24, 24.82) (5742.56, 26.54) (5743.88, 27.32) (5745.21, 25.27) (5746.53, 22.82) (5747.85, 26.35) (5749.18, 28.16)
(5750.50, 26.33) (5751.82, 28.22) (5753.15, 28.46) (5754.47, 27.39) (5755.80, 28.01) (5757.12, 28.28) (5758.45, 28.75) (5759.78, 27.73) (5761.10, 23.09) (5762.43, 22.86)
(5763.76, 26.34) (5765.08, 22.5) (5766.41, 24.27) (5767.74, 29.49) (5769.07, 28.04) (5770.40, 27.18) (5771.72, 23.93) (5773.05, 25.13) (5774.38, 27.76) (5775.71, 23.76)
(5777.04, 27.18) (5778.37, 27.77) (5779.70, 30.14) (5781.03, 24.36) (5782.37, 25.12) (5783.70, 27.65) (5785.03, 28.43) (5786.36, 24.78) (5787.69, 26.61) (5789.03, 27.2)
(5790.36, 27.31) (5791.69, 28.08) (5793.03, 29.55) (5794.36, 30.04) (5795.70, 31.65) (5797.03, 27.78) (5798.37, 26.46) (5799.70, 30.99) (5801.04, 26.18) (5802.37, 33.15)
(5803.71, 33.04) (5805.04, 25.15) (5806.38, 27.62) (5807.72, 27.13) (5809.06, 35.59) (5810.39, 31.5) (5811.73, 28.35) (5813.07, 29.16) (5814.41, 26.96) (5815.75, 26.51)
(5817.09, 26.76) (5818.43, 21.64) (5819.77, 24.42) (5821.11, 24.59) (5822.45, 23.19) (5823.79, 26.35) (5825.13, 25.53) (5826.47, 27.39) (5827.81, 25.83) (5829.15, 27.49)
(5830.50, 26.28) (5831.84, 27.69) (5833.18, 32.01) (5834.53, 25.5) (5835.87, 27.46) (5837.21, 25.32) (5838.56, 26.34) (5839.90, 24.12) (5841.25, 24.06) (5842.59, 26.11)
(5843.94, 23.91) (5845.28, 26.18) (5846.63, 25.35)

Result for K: 1.0 Angstrom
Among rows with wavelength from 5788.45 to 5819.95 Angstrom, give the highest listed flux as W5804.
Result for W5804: 35.59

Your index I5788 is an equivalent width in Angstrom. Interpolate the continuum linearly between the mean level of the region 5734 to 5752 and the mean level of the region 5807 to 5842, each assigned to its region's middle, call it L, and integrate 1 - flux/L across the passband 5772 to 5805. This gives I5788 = -1.7 Angstrom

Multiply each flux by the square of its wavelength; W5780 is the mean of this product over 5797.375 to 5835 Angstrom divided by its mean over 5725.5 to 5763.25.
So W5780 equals 1.1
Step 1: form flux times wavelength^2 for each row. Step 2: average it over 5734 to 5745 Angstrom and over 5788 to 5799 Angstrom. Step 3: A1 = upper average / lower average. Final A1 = 1.12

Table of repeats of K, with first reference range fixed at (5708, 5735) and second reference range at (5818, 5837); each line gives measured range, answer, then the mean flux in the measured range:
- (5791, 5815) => -3.2 Angstrom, 29.4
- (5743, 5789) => -1.7 Angstrom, 26.5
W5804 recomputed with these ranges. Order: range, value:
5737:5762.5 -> 28.75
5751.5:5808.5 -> 33.15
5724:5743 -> 28.61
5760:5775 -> 29.49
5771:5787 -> 30.14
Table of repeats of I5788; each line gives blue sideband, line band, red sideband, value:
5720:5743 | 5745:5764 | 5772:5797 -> -0.2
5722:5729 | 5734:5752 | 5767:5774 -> -0.3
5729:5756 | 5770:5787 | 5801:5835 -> 0.3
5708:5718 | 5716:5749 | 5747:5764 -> 0.4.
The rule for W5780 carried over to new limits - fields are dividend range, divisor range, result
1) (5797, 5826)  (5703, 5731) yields 1.14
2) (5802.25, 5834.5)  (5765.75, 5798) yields 1.02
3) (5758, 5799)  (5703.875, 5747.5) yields 1.08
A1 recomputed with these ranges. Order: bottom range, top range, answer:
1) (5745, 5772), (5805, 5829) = 1.04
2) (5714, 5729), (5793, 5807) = 1.22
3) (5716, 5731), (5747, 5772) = 1.08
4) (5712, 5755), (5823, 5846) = 1.06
